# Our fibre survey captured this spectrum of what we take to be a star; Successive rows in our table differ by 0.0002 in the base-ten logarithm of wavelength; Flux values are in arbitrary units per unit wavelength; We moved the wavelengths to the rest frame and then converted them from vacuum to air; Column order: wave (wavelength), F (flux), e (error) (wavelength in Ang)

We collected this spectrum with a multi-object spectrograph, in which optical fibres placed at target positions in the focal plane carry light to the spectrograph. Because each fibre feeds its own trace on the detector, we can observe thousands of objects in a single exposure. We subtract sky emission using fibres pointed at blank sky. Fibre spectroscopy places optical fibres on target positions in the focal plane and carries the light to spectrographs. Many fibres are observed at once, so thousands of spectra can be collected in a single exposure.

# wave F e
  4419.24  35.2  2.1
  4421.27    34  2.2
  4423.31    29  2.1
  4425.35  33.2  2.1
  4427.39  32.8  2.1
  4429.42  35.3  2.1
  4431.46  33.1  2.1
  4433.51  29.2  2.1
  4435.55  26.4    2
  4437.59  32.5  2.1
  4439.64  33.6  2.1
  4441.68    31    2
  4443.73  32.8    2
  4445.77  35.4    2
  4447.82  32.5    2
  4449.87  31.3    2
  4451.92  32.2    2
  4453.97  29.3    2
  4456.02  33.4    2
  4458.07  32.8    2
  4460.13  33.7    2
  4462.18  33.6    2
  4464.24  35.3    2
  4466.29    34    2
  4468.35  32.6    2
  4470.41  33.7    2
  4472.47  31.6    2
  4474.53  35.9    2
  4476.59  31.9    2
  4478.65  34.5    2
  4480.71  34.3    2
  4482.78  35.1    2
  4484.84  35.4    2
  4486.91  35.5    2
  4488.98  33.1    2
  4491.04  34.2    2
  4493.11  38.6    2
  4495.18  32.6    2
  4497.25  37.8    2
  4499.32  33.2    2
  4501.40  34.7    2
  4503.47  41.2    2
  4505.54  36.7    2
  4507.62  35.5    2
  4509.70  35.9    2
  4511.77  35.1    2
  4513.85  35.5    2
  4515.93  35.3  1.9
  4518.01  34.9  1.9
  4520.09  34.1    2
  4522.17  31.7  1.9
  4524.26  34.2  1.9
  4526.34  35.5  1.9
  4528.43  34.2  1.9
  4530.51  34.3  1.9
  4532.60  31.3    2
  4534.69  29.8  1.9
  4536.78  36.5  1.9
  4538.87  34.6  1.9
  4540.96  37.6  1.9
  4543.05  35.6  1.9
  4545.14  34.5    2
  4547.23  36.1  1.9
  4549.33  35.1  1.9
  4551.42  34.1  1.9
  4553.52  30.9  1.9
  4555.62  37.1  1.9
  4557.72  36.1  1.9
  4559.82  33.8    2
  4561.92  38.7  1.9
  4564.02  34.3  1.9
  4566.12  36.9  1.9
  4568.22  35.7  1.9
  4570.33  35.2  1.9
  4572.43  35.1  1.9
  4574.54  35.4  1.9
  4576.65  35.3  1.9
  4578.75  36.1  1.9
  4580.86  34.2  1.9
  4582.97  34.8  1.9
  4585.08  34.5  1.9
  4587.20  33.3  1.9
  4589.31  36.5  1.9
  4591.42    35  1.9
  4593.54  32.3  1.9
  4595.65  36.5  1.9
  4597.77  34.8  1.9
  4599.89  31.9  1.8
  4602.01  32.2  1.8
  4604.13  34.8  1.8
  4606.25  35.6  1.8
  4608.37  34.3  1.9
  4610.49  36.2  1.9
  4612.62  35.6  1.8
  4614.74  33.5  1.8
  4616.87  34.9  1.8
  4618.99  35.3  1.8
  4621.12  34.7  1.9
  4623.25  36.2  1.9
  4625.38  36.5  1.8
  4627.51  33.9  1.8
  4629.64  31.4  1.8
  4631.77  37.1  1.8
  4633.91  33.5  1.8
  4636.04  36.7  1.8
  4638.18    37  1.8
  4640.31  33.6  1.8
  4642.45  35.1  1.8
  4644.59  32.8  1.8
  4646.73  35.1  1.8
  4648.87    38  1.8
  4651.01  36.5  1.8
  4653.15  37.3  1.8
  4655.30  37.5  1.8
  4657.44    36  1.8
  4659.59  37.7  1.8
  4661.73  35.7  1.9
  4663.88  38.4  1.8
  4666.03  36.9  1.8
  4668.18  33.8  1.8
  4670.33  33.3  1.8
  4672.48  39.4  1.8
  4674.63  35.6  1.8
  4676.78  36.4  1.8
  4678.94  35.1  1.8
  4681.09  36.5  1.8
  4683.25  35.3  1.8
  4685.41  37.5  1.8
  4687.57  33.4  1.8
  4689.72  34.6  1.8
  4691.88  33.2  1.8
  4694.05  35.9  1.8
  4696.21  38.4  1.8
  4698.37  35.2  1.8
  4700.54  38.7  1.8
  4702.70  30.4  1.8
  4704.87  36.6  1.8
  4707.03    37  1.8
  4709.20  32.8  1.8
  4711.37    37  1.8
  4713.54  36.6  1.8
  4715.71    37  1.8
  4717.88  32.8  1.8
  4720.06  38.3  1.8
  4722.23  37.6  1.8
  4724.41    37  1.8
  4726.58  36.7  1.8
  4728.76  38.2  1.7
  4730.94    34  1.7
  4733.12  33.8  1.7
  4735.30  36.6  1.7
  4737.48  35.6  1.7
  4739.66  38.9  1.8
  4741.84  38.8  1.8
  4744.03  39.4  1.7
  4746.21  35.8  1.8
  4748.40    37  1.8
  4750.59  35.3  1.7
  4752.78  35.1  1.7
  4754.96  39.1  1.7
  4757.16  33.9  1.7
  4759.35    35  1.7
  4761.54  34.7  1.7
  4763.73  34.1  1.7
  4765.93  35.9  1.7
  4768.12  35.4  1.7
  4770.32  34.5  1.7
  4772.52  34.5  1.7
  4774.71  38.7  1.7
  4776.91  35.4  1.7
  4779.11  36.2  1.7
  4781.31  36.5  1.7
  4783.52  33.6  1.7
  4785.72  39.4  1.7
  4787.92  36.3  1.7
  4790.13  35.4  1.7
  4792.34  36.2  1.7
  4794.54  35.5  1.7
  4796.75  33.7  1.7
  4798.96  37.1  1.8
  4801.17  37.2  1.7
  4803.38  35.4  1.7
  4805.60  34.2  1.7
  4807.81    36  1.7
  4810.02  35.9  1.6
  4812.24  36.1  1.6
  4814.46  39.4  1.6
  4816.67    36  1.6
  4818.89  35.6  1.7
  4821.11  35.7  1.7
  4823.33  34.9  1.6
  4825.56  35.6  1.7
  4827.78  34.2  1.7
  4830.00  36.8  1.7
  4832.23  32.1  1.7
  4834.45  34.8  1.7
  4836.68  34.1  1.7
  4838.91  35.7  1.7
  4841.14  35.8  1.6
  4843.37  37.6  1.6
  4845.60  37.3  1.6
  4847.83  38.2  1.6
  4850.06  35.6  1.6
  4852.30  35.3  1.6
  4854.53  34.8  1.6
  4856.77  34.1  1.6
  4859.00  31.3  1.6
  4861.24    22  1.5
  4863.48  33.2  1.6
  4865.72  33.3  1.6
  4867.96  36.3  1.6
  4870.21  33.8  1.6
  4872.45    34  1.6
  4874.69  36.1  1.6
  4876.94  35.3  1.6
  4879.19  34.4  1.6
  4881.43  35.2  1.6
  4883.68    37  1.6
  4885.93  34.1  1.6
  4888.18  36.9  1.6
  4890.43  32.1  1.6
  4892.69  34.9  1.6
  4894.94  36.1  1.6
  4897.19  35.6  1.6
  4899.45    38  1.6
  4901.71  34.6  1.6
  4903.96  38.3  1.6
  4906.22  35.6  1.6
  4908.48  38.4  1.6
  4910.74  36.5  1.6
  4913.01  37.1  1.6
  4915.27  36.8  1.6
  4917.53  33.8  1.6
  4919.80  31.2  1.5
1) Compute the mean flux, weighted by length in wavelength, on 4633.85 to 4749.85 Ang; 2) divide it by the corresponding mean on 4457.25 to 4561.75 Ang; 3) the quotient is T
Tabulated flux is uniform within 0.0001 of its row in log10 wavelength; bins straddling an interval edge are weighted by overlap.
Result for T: 1.04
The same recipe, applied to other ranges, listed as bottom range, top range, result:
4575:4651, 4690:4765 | 1.03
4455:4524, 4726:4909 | 1.03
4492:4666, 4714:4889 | 1.01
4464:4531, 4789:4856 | 1.03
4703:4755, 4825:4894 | 0.95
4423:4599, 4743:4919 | 1.04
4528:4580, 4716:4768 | 1.04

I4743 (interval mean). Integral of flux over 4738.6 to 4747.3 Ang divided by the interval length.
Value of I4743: 38.2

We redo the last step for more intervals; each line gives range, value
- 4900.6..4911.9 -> 36.7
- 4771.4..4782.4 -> 36.3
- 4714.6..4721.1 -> 36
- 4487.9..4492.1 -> 33.7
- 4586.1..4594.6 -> 34.3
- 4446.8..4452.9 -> 32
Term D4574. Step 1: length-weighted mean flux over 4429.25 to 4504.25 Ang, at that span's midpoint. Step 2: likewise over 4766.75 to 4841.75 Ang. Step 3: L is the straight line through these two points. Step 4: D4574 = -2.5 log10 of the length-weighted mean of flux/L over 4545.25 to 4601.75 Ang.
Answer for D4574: -0.02 mag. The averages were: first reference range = 33.6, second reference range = 35.7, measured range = 34.9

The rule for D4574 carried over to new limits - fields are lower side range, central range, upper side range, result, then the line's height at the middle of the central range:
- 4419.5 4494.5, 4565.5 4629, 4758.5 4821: -0.018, 34.3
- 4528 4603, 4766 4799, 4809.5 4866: -0.032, 34.8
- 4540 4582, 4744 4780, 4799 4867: -0.021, 35.1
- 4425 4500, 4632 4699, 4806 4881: -0.053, 34.2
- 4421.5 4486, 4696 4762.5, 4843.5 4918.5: -0.059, 34.3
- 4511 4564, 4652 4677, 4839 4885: -0.058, 34.6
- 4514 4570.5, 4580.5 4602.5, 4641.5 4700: 0.031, 35.2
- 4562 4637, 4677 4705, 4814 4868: -0.018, 34.8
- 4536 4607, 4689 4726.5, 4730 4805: -0.005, 35.7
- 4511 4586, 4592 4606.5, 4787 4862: 0.030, 34.9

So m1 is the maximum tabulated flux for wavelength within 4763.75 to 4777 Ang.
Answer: 38.7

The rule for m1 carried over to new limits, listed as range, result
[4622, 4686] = 39.4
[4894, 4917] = 38.4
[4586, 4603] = 36.5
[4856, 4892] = 37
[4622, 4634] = 37.1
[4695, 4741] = 38.9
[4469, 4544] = 41.2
